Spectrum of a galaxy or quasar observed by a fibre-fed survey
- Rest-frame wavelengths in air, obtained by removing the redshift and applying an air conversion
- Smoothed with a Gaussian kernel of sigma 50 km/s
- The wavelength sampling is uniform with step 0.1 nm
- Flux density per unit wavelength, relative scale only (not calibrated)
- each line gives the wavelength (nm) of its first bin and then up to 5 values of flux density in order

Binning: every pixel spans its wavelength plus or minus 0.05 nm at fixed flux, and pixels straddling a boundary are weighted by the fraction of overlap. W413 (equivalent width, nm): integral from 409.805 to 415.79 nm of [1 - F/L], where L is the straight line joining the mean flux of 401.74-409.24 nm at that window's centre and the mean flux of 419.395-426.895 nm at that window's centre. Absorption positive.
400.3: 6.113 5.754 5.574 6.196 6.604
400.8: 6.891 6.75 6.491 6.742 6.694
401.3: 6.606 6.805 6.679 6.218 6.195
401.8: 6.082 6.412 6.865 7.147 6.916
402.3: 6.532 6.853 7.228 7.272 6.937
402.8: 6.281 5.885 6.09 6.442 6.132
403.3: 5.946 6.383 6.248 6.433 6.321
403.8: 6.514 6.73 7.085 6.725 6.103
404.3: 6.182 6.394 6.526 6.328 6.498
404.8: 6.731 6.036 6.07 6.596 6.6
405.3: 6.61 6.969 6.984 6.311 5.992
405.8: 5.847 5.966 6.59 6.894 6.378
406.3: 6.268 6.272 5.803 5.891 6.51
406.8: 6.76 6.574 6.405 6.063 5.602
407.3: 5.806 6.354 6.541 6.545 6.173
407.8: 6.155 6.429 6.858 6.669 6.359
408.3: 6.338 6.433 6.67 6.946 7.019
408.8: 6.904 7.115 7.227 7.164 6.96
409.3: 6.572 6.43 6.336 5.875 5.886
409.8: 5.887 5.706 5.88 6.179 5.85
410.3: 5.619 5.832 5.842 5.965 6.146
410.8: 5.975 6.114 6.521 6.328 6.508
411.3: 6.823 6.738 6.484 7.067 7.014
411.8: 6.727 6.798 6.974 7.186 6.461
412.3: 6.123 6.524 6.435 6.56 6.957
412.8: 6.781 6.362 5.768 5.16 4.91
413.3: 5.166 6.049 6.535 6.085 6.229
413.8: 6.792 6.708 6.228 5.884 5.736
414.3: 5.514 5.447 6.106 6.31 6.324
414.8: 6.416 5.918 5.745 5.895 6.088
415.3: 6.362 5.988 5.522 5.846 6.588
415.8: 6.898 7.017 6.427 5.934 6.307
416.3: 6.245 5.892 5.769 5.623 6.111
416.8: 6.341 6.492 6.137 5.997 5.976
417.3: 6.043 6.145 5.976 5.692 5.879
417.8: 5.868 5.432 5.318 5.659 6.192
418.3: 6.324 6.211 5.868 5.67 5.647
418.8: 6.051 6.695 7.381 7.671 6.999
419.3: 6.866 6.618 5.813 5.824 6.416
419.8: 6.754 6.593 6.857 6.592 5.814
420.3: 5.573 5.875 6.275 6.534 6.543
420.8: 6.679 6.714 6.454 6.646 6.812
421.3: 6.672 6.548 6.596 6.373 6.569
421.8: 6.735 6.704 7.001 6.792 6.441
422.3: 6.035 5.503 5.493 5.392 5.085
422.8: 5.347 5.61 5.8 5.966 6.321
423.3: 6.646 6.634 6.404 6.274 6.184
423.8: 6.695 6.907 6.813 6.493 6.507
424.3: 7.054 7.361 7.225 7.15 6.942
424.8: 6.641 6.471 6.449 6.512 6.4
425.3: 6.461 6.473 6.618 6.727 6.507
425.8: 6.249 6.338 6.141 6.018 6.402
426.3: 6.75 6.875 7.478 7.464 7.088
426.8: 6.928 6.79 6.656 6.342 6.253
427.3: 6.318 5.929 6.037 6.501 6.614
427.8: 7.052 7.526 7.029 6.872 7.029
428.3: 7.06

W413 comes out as 0.26 nm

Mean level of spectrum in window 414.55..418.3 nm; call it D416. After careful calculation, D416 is 6.07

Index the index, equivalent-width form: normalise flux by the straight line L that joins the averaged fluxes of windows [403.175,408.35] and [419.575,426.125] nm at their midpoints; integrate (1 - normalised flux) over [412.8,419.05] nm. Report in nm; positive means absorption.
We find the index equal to 0.339 nm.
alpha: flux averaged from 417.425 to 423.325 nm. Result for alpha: 6.24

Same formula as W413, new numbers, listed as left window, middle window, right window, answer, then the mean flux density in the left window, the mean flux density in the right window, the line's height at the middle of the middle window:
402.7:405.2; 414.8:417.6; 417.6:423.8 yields 0.08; 6.38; 6.27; 6.3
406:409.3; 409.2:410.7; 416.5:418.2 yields 0.08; 6.51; 5.92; 6.37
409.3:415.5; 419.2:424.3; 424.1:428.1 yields 0.14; 6.2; 6.67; 6.52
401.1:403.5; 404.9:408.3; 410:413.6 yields 0.04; 6.55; 6.29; 6.43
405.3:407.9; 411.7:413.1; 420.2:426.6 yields -0.04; 6.31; 6.45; 6.36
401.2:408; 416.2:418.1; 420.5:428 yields 0.16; 6.43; 6.51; 6.48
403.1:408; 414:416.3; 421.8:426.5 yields 0.10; 6.37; 6.42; 6.4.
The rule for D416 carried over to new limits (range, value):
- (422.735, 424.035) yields 6.26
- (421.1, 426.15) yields 6.42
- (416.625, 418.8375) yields 5.95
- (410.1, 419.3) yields 6.2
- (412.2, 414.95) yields 6.12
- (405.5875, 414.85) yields 6.32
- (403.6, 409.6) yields 6.47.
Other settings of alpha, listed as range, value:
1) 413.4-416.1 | 6.17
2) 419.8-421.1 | 6.4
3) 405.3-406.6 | 6.35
